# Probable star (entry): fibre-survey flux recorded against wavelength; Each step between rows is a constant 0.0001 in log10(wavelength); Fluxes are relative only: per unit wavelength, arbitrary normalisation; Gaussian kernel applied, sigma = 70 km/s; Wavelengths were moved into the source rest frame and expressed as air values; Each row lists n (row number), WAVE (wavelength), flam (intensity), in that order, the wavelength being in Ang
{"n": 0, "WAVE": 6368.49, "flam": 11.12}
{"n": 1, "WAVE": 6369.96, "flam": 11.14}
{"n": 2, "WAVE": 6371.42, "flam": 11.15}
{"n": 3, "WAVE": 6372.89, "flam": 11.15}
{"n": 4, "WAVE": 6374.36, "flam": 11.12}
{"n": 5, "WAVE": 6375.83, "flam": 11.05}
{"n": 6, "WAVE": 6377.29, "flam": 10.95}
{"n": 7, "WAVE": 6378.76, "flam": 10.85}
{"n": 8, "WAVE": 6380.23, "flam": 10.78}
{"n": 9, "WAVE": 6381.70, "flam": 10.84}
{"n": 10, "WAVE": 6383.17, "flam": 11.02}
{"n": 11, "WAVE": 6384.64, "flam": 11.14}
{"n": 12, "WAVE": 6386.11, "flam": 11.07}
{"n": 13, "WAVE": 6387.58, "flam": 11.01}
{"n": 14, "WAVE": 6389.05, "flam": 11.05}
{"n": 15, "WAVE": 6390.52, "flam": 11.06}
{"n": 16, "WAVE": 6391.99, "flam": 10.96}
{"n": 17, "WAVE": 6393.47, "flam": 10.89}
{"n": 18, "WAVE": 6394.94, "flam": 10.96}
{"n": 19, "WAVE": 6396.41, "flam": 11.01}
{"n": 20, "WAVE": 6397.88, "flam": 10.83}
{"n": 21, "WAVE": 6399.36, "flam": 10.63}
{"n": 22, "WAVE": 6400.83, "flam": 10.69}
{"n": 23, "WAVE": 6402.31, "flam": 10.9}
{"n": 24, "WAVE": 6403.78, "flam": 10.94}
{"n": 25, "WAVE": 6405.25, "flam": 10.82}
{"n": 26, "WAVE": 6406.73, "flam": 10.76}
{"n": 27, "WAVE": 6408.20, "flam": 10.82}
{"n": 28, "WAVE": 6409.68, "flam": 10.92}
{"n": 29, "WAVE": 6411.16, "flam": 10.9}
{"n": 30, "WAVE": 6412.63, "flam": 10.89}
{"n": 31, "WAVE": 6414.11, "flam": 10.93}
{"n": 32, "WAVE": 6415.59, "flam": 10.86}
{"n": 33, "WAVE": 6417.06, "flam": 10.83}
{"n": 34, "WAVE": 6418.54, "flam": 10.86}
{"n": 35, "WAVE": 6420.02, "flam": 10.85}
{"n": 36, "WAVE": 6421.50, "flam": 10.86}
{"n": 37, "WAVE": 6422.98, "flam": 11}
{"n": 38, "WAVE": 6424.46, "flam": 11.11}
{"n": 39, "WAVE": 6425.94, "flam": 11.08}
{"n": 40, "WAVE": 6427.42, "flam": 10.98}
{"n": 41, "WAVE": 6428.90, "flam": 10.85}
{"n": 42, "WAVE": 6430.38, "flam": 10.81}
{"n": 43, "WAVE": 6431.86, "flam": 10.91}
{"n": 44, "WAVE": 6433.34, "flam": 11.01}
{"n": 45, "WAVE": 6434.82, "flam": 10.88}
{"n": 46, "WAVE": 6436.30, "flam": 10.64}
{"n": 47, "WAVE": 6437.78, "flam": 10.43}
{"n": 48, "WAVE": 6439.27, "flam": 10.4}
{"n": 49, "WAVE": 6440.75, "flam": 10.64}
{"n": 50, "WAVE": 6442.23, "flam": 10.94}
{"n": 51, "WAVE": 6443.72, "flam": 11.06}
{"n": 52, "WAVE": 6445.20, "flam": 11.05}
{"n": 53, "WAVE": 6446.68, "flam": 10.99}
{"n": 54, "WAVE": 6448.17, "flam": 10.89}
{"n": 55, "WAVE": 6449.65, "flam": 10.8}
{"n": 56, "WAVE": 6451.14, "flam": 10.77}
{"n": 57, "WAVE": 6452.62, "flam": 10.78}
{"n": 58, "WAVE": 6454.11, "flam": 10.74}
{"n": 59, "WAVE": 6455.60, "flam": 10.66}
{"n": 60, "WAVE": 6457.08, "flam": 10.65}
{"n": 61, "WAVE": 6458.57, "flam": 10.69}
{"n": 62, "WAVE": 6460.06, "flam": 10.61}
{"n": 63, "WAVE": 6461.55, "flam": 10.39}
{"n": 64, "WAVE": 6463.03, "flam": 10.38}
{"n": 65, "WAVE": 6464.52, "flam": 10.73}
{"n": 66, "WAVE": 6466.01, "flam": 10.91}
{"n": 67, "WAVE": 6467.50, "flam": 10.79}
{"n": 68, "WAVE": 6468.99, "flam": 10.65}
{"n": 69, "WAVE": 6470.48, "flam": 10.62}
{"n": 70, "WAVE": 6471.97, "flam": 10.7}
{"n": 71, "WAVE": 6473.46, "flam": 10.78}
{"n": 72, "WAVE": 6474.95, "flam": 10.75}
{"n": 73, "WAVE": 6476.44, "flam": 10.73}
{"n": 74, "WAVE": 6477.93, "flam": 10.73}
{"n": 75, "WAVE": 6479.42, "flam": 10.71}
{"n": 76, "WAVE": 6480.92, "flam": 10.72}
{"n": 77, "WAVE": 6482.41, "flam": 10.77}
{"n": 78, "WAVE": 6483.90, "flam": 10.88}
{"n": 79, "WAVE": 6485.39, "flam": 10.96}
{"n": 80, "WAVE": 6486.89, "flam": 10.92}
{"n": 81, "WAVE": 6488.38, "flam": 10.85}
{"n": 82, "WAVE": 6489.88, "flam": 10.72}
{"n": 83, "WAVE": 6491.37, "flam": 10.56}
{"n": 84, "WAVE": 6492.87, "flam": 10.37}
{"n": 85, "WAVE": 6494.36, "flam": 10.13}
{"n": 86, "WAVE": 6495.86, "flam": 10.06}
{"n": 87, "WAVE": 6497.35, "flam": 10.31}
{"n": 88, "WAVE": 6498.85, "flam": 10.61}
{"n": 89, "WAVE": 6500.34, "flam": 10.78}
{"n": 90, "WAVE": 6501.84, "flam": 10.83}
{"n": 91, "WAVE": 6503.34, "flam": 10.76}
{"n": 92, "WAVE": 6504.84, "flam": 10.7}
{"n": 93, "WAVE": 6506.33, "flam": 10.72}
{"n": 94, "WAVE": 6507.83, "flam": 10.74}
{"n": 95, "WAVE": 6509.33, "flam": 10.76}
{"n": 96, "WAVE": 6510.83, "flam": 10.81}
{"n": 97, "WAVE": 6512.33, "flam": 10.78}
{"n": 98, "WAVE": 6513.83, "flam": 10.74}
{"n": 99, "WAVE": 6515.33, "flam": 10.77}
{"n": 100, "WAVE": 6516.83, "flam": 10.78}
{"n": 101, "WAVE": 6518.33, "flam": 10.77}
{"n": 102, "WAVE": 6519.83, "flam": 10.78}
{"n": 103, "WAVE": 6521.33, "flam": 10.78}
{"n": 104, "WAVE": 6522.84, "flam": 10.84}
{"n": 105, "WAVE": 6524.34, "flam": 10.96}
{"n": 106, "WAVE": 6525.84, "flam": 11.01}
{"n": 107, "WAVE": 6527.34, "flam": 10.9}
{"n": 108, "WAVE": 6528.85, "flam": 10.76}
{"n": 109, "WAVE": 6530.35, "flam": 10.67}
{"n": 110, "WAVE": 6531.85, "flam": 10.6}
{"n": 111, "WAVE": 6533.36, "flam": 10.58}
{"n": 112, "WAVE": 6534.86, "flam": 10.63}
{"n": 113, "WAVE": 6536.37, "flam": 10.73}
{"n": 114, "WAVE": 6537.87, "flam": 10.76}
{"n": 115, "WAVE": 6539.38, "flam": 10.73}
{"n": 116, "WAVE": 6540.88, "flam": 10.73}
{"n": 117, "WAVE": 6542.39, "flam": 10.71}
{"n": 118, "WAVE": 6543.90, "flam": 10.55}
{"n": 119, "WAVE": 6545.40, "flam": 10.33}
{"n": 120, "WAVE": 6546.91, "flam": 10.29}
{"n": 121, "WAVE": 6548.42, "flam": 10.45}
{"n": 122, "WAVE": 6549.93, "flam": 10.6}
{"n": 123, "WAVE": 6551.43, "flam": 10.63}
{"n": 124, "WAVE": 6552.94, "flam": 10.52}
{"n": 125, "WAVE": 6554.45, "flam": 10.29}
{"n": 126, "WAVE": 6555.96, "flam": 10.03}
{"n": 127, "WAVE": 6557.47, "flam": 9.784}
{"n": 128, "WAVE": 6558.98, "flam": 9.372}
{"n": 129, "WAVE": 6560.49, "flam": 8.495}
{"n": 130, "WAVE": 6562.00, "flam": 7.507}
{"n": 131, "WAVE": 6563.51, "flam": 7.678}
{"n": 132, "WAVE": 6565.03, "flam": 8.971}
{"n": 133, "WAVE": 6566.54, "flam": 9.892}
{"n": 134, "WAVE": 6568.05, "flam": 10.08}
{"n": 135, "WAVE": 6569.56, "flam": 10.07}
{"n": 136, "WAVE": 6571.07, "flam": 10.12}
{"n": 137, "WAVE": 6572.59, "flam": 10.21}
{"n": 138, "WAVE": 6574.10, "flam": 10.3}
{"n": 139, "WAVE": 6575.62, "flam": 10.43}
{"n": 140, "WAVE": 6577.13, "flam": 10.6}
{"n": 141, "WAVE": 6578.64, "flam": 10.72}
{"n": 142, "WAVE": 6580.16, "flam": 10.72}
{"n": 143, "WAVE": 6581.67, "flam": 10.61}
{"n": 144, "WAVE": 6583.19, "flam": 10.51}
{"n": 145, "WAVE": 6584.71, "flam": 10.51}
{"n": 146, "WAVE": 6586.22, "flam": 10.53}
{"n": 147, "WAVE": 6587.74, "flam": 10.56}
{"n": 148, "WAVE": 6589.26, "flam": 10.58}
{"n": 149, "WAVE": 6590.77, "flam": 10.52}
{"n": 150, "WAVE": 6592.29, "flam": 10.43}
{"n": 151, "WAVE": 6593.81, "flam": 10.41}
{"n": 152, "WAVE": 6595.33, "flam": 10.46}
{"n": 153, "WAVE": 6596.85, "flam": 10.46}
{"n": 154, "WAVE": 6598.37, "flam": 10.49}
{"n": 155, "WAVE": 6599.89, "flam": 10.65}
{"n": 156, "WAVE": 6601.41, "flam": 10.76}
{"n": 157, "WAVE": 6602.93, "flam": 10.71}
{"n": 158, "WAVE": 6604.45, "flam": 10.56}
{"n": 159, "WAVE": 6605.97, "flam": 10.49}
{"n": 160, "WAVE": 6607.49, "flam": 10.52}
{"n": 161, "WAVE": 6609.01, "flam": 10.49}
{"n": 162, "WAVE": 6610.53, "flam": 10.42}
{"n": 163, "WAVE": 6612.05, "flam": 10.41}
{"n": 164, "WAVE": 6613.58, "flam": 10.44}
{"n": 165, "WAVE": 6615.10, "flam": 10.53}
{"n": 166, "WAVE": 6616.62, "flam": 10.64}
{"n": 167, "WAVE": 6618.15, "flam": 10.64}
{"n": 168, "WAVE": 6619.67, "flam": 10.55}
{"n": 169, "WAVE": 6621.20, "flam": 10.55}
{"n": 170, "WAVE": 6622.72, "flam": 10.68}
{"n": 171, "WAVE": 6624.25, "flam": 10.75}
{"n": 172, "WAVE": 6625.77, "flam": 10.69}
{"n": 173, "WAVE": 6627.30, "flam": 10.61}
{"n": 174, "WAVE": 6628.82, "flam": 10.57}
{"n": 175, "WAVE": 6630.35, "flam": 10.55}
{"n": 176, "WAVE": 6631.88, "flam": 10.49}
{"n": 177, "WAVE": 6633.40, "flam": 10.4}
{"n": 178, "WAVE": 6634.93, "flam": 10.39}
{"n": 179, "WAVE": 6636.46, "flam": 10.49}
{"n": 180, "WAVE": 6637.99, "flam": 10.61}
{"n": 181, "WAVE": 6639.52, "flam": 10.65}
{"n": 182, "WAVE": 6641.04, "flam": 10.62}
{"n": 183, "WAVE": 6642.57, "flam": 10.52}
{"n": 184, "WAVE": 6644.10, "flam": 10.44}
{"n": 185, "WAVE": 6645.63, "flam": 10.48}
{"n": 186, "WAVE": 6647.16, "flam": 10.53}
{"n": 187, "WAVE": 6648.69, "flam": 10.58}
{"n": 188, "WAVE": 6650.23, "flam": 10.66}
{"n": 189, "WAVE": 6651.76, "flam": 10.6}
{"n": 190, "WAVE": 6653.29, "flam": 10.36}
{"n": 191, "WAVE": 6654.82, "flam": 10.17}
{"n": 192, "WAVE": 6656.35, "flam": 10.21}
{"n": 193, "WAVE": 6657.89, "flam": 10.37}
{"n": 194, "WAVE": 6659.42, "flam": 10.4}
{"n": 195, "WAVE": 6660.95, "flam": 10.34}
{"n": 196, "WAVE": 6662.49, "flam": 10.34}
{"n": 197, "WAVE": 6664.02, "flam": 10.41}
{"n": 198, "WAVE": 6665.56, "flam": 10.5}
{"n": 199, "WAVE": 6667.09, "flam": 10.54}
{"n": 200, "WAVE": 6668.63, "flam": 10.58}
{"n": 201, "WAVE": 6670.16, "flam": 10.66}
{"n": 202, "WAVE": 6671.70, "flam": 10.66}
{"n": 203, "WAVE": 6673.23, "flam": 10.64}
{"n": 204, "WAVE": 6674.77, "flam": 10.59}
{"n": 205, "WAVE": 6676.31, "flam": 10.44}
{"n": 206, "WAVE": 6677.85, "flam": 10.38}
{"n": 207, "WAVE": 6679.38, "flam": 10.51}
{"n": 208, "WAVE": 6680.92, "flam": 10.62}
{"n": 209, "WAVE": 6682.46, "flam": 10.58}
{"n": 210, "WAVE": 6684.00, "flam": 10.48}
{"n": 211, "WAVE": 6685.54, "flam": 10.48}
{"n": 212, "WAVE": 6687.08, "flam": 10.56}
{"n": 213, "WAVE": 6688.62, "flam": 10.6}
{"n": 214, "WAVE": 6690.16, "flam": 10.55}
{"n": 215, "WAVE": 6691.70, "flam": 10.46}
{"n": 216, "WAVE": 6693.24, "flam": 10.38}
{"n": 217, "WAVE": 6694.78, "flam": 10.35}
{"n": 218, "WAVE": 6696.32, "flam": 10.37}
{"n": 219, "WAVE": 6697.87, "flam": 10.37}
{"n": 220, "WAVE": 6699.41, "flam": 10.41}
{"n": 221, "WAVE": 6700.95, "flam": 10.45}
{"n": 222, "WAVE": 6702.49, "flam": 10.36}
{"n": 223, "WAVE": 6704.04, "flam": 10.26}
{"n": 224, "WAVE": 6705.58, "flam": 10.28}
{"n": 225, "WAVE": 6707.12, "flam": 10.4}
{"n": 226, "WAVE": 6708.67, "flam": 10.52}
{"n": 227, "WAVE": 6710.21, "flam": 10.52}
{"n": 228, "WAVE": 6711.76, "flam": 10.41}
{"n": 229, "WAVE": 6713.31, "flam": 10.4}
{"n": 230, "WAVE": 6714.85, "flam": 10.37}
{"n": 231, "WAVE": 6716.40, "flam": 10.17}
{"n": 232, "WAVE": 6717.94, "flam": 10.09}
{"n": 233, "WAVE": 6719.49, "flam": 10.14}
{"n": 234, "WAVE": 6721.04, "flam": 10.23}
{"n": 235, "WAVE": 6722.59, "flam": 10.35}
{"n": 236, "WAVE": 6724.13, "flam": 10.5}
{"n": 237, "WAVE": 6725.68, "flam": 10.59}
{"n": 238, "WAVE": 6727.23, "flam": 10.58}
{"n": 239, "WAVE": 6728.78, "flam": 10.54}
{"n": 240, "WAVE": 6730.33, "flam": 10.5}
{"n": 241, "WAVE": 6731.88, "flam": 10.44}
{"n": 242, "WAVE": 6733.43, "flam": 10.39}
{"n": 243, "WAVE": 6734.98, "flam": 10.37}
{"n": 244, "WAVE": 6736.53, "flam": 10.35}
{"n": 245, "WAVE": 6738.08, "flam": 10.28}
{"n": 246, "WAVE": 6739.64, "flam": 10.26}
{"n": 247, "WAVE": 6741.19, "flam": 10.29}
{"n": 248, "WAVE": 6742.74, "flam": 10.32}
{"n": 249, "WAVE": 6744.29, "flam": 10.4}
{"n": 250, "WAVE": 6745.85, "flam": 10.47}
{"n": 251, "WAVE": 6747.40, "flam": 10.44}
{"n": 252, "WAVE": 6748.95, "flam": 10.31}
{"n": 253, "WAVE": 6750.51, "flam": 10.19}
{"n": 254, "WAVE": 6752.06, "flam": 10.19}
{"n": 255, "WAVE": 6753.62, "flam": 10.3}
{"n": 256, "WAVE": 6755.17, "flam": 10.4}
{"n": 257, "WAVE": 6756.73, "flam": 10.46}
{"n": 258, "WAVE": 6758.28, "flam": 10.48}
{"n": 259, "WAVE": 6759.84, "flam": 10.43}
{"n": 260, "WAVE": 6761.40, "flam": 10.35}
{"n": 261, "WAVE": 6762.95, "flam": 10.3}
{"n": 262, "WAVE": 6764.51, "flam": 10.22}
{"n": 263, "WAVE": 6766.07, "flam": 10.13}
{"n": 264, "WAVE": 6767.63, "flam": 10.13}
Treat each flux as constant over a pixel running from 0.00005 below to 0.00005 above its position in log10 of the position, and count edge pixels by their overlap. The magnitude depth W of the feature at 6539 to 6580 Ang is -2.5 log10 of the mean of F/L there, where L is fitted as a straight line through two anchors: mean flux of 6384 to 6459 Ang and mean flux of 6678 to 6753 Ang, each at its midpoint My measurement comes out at 0.07 mag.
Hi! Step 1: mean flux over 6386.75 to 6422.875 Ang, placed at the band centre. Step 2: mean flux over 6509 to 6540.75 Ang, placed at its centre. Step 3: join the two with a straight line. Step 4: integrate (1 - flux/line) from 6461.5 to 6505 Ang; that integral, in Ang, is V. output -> 0.6 Ang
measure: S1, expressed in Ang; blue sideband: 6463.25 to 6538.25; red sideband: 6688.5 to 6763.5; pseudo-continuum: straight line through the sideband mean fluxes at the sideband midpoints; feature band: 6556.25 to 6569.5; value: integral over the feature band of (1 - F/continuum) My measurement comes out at 1.9 Ang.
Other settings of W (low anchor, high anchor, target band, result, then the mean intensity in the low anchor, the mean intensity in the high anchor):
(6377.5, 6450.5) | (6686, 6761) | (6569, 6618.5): 0.01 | 10.9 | 10.4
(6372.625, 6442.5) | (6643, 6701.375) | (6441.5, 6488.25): 0.00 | 10.9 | 10.5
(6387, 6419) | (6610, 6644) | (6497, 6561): 0.01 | 10.9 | 10.6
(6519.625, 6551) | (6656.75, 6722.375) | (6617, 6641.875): -0.01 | 10.7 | 10.4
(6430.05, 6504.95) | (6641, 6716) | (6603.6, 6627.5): 0.00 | 10.7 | 10.5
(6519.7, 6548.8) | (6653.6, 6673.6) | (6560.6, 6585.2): 0.08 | 10.7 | 10.4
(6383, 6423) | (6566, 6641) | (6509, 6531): -0.01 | 10.9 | 10.5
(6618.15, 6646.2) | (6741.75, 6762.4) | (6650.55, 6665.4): 0.02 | 10.6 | 10.4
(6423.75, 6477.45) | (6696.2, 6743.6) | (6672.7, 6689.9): -0.01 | 10.8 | 10.4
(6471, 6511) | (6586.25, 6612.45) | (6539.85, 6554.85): 0.01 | 10.7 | 10.5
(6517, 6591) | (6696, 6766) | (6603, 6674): -0.02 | 10.3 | 10.4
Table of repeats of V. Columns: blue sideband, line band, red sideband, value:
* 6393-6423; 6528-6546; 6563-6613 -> -0.3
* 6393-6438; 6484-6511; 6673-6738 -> 0.3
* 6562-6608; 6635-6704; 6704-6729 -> -1.0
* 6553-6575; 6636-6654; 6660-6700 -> -0.6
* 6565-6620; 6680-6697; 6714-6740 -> -0.2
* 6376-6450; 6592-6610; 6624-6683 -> 0.1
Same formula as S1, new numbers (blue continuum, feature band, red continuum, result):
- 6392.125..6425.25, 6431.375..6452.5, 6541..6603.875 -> -0.15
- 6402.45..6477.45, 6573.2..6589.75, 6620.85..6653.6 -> 0.12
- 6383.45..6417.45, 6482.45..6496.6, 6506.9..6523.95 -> 0.25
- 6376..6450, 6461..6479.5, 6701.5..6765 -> 0.19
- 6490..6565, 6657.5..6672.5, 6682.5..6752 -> -0.13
